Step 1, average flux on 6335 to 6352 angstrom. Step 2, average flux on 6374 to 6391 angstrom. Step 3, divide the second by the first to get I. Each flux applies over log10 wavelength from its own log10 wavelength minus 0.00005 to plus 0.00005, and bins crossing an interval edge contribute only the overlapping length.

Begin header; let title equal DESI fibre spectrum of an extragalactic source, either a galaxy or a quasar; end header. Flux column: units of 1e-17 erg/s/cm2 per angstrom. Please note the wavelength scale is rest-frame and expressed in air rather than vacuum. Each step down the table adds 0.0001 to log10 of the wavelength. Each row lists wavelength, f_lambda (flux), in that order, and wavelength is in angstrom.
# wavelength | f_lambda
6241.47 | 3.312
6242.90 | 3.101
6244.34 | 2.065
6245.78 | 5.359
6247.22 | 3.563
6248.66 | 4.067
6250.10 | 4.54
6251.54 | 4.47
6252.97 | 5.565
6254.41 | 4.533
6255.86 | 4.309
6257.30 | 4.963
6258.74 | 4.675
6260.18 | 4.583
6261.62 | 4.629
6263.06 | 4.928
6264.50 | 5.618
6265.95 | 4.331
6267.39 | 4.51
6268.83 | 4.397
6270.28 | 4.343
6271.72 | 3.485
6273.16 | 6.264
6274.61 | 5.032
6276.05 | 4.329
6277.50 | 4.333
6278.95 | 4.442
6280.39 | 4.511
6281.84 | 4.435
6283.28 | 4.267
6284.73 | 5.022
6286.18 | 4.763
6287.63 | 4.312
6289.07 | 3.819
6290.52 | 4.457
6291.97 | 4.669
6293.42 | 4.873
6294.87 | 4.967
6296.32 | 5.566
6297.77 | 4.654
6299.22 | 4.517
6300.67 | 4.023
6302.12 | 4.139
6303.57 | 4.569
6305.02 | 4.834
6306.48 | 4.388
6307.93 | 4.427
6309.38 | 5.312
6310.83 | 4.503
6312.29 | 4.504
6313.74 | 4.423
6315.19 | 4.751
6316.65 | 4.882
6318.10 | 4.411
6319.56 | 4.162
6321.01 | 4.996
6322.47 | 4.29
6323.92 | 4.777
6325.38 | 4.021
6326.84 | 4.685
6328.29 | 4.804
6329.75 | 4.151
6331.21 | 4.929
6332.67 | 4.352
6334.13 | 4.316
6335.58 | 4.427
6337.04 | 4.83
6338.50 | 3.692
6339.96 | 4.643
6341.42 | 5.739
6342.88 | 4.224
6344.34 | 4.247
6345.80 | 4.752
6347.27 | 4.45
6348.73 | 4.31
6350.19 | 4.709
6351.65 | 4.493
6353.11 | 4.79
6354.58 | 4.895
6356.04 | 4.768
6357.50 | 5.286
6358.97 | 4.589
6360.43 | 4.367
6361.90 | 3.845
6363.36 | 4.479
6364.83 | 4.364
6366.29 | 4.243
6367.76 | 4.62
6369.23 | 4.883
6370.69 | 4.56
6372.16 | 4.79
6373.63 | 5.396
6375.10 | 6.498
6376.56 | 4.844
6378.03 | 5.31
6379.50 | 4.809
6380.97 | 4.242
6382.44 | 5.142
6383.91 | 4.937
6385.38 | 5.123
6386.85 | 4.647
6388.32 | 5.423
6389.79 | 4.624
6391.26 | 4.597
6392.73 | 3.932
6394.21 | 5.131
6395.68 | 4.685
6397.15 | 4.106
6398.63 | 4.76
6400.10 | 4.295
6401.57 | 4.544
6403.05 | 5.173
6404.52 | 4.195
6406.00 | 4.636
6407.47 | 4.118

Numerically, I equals 1.11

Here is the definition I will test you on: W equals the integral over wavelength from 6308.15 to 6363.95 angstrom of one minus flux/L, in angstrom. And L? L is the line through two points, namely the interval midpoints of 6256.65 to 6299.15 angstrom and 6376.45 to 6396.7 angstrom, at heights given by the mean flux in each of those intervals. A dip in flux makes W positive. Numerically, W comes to 1.94 angstrom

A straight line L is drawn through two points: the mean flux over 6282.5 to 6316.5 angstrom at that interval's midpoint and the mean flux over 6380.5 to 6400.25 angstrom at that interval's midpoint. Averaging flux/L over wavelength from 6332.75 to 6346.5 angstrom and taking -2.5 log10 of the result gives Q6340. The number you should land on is 0.03 mag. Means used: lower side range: 4.6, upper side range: 4.71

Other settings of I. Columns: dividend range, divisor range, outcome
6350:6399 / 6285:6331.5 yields 1.04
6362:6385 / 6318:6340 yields 1.09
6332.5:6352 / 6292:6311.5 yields 0.97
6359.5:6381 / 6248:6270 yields 1.02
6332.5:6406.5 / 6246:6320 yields 1.02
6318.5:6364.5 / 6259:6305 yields 0.99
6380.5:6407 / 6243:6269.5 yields 1.05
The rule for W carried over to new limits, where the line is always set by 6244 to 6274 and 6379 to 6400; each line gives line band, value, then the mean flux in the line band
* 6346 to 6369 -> 0.6 angstrom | 4.56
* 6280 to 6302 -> 0.1 angstrom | 4.58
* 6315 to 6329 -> 0.2 angstrom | 4.57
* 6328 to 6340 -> 0.5 angstrom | 4.44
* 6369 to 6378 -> -1.0 angstrom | 5.19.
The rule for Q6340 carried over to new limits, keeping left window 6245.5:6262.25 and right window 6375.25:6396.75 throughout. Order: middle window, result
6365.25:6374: 0.03 mag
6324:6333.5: 0.05 mag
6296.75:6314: 0.03 mag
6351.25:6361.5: 0.02 mag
